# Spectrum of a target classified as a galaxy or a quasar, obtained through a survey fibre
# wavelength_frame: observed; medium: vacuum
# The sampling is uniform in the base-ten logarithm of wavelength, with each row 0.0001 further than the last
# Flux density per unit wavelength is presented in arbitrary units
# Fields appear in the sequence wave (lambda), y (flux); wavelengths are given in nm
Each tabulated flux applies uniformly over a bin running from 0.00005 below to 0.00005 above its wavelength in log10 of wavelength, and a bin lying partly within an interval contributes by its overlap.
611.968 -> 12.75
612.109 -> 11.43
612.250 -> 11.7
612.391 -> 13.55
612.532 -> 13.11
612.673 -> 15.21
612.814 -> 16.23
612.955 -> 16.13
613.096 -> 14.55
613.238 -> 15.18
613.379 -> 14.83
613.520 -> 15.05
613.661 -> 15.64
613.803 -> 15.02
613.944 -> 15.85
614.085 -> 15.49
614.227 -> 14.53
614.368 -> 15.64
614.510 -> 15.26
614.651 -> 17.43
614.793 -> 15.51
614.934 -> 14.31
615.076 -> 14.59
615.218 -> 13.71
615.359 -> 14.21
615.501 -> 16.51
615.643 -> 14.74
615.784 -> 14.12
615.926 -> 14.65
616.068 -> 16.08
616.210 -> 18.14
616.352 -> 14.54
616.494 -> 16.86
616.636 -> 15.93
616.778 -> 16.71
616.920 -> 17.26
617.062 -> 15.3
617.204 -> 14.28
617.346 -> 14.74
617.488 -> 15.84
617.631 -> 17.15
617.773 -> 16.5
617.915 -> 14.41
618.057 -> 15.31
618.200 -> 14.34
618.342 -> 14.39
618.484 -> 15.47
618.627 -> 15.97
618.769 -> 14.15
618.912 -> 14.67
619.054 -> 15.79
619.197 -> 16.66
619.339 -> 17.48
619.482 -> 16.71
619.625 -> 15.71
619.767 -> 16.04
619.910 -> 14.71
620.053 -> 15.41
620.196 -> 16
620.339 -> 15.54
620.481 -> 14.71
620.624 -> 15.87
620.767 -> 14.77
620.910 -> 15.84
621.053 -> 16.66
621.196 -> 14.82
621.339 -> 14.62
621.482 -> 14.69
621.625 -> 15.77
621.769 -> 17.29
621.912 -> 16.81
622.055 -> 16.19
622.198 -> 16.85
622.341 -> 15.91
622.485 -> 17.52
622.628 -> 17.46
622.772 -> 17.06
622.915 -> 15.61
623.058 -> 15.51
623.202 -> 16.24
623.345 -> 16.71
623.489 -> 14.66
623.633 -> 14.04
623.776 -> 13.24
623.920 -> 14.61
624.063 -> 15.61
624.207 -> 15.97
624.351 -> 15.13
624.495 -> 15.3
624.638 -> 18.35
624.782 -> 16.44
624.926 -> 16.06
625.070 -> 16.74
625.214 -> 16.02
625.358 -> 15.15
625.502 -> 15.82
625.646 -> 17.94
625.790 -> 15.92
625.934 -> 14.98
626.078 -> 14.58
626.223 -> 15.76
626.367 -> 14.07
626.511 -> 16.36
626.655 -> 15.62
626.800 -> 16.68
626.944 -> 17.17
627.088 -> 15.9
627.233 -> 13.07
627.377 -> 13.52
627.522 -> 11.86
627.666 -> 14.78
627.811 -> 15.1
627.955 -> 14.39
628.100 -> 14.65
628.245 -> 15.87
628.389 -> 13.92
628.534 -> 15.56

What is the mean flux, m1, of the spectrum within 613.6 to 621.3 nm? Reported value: 15.5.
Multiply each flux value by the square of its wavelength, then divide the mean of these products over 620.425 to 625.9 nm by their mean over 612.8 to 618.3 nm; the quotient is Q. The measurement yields 1.05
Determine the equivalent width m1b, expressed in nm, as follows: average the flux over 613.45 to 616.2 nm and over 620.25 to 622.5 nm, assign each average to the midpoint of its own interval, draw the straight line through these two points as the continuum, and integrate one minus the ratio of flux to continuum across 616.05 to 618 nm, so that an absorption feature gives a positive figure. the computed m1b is -0.07 nm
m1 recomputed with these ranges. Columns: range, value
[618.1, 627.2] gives 15.8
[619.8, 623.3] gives 15.9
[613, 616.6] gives 15.3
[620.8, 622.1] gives 15.8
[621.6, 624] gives 16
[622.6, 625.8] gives 15.9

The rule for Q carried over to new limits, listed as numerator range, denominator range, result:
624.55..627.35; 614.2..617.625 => 1.06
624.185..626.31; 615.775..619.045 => 1.06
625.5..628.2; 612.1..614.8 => 1.06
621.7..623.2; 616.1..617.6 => 1.06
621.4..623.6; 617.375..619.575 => 1.05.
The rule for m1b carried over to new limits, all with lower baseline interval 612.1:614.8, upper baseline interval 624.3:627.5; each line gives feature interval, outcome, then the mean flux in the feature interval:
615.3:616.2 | -0.01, 15.3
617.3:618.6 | -0.02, 15.4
